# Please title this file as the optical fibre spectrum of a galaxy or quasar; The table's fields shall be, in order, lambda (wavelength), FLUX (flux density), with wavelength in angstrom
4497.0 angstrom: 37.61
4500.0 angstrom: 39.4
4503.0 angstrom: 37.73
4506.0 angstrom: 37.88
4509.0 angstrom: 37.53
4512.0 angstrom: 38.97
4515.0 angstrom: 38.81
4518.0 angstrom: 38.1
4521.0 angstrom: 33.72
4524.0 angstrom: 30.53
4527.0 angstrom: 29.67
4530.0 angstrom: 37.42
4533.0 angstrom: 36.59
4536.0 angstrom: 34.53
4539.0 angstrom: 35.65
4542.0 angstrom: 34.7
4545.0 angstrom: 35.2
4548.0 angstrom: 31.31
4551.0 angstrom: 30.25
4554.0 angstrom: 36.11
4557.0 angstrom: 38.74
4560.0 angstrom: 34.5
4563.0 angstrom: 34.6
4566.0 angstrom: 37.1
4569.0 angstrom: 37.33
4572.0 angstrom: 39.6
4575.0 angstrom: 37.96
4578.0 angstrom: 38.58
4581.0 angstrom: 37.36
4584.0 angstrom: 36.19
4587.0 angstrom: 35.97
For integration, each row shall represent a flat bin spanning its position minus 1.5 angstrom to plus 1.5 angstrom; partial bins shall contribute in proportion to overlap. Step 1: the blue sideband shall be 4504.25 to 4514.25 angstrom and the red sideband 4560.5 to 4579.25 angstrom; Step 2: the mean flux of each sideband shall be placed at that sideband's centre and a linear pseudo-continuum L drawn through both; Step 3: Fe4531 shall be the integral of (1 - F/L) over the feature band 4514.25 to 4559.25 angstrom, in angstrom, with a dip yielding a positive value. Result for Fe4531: 3.71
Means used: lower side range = 38.2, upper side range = 37.4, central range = 34.7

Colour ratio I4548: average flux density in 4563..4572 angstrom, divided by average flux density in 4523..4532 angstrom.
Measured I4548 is 1.1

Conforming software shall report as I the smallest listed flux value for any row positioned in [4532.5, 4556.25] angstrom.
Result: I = 30.25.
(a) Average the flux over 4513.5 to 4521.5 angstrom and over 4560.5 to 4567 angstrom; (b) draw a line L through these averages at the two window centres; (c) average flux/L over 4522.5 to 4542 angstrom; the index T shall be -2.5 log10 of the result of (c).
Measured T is 0.08 mag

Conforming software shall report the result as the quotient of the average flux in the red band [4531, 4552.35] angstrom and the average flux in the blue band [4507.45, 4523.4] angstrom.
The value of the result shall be 0.9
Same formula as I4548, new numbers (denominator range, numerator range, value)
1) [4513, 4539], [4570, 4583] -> 1.09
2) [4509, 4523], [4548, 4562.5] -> 0.93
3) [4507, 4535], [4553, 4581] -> 1.04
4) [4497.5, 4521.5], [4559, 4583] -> 0.98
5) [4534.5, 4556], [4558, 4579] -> 1.09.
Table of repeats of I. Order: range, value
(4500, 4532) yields 29.67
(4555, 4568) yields 34.5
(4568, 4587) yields 35.97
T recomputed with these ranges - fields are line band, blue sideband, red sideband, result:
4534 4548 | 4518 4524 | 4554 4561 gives 0.02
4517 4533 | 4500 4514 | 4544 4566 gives 0.09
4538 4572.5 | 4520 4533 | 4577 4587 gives 0.00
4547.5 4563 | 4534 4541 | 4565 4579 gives 0.07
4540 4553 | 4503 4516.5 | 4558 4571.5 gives 0.12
